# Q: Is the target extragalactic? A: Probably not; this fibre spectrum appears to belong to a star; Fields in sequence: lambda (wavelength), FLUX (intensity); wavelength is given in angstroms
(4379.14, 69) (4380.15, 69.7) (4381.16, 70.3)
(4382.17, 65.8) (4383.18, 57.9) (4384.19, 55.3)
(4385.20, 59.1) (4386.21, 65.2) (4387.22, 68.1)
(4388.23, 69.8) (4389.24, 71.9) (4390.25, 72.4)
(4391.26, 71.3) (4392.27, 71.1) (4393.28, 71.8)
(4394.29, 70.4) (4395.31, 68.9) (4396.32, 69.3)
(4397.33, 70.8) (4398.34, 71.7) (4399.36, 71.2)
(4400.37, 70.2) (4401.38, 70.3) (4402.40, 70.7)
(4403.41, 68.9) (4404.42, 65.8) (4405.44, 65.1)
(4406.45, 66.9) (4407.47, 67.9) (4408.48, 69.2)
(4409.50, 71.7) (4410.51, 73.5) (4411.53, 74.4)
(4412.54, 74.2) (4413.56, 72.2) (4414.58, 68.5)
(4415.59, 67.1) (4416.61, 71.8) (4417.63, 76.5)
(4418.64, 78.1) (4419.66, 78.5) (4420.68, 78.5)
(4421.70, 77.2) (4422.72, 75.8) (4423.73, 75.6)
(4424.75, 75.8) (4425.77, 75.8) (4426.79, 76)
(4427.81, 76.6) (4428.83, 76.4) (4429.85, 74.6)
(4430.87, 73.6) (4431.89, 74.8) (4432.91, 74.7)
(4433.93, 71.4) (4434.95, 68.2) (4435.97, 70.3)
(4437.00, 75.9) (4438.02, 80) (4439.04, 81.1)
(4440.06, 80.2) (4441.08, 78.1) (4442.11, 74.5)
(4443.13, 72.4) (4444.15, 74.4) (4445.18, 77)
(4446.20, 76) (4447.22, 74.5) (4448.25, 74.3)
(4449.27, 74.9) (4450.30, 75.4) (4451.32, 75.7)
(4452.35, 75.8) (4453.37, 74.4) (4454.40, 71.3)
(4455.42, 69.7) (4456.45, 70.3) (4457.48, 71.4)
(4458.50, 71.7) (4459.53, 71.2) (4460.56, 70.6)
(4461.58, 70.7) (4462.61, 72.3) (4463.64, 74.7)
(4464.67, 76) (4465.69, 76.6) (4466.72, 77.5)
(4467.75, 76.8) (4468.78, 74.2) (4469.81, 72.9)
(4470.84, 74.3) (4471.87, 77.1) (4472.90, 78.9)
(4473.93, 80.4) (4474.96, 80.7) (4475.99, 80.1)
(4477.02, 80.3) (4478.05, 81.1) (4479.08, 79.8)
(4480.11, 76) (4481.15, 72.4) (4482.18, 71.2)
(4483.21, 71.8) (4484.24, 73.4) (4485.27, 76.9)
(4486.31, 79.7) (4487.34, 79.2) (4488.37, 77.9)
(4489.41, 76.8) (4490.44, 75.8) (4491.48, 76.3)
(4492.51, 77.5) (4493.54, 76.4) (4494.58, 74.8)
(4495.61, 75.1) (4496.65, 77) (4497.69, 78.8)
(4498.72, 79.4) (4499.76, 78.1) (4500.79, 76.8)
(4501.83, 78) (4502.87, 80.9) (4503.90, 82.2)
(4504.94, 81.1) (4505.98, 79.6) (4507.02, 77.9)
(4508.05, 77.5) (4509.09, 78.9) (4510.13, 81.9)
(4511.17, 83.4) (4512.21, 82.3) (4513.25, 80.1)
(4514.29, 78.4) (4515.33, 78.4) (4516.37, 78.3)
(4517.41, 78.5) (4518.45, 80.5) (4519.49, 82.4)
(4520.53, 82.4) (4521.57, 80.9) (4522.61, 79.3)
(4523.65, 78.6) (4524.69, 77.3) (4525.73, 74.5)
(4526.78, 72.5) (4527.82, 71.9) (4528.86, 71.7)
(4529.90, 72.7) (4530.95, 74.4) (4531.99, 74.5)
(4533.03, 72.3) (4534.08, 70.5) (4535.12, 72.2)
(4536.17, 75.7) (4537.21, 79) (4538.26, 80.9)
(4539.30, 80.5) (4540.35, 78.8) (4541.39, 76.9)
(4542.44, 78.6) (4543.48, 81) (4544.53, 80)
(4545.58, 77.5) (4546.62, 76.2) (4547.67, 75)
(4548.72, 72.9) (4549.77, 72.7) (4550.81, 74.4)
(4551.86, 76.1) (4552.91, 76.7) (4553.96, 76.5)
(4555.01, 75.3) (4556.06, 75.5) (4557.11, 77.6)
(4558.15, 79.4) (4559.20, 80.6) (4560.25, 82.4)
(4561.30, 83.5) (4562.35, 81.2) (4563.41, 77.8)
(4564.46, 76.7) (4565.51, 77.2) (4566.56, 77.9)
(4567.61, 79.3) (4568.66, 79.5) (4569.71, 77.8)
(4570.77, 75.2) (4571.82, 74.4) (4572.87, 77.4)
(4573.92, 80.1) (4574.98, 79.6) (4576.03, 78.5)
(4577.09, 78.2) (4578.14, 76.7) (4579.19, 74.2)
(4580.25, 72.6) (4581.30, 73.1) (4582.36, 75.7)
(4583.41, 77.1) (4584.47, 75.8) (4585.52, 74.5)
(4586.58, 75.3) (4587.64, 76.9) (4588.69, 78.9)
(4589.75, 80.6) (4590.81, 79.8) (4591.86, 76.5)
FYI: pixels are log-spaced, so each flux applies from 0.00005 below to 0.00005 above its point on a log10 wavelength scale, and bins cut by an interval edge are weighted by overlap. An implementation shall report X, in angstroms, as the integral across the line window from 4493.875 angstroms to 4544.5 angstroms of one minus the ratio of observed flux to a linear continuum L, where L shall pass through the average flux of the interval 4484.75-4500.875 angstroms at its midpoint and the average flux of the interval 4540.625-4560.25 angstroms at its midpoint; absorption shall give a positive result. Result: -0.46 angstroms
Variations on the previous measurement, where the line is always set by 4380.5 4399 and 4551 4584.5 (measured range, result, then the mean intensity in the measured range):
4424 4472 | -2.4 angstroms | 74.5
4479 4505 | -1.3 angstroms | 76.9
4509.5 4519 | -0.7 angstroms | 80.1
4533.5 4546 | -0.3 angstroms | 77.6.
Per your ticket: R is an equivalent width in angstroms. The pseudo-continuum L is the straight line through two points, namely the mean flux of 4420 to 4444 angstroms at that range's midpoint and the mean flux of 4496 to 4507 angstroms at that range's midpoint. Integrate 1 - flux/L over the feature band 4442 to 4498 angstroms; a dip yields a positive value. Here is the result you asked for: 1.5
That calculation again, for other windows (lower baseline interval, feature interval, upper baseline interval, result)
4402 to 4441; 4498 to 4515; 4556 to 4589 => -0.88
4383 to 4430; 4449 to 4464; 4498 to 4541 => 0.31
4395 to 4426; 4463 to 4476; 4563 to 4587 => -0.54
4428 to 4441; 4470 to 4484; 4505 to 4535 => -0.12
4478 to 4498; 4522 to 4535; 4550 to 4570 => 0.53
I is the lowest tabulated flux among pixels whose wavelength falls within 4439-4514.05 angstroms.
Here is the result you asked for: 69.7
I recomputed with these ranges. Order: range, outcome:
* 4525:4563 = 70.5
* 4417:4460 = 68.2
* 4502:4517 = 77.5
